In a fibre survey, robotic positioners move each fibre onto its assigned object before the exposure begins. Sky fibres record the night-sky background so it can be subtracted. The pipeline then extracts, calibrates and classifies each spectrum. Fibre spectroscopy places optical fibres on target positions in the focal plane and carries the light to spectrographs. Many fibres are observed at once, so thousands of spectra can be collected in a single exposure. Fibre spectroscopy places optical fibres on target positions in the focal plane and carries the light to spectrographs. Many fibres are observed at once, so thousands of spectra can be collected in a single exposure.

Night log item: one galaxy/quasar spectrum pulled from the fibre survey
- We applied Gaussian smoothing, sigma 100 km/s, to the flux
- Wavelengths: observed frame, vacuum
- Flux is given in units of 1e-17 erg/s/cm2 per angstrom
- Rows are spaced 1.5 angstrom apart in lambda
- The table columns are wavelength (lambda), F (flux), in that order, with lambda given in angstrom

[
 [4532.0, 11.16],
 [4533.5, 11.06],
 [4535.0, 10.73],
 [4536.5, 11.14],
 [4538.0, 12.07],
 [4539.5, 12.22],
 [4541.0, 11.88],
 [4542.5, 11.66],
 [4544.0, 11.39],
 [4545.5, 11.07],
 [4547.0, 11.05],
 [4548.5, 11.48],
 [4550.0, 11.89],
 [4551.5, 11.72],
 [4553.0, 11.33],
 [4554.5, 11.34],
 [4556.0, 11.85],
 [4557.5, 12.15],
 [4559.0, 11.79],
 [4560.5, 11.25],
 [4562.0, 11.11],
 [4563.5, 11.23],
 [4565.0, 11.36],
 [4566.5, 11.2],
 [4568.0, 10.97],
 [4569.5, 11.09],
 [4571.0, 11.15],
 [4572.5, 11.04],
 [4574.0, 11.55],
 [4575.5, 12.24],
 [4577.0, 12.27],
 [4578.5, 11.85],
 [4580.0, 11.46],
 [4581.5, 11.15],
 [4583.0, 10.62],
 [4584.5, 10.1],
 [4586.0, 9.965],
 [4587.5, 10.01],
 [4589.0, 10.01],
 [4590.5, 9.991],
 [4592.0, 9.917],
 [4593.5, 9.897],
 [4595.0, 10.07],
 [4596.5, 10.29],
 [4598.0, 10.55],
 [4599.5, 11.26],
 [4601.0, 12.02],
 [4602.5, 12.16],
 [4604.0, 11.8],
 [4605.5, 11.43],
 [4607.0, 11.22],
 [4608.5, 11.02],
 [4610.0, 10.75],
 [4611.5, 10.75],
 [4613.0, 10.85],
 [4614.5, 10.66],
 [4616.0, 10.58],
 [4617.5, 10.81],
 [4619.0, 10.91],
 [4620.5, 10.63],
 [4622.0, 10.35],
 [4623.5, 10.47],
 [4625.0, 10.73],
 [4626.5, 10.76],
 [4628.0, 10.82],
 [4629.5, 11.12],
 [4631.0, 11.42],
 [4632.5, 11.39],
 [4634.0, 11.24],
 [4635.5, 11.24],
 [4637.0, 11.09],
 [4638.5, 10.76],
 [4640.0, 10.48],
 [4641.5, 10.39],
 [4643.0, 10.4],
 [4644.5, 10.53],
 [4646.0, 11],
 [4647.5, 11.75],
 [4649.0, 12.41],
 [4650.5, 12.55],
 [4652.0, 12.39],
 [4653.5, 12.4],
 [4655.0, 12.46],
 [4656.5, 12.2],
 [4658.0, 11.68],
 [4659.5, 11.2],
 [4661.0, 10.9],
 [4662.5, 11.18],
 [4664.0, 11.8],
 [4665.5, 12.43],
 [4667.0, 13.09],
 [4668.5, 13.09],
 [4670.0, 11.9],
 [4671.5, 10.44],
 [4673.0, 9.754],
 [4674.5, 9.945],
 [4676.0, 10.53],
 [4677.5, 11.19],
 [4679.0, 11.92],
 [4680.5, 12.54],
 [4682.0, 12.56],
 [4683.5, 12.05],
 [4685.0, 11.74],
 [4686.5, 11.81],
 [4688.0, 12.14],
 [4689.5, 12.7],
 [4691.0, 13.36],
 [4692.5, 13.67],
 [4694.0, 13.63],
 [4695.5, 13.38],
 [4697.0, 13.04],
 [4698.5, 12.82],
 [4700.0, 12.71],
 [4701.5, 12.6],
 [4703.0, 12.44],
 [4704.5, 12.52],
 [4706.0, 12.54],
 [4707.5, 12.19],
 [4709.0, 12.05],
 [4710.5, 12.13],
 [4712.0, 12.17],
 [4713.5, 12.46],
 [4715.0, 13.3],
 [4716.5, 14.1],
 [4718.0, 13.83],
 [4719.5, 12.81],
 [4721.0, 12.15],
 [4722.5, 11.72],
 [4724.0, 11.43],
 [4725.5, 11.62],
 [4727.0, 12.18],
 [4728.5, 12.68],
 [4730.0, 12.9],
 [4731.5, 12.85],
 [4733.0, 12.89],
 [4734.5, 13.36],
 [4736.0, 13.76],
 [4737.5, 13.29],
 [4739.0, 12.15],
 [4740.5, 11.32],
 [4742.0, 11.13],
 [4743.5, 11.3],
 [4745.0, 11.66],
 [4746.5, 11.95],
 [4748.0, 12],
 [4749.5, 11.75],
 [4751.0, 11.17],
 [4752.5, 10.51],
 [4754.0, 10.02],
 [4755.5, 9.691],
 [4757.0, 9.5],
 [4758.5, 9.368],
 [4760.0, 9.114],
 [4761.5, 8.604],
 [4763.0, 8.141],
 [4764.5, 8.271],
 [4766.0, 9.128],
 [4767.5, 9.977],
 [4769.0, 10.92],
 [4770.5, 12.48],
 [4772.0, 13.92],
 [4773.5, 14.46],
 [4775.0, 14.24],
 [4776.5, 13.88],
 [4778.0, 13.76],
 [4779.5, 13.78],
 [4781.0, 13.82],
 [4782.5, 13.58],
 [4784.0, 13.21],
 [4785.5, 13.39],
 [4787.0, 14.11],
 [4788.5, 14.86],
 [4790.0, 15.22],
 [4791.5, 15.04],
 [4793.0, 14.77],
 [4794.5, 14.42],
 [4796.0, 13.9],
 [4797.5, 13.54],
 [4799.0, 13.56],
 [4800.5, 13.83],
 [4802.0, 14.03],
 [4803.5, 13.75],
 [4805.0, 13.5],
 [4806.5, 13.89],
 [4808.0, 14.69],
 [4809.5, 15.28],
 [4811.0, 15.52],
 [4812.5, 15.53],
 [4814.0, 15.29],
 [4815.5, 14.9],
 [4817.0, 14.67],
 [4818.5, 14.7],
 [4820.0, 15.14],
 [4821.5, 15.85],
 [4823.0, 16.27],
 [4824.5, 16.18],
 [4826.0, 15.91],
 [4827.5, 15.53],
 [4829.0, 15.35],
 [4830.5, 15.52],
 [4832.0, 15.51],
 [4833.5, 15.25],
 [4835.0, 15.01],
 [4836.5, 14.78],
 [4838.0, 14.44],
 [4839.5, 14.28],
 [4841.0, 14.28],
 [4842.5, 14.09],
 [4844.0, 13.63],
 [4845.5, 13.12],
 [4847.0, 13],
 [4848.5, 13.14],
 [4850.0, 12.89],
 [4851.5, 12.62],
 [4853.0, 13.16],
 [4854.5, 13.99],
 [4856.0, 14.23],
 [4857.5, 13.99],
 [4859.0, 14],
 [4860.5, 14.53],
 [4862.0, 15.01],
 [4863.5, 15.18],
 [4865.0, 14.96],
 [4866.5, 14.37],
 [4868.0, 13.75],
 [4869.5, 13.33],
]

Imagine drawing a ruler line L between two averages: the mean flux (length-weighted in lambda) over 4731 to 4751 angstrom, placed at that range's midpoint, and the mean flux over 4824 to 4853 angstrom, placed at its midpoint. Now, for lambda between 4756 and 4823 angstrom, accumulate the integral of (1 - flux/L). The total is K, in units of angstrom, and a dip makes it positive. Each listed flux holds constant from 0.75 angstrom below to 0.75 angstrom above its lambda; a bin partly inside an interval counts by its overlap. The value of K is 0.32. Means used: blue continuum 12.2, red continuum 14.4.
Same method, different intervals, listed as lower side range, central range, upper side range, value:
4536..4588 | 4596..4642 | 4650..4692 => 2.6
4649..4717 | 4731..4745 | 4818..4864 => 0.7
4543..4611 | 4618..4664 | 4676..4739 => 2.4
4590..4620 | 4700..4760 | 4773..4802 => 4.7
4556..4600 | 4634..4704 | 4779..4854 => 2.4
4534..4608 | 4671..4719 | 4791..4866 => 1.8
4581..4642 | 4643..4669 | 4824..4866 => -1.0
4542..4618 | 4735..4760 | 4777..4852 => 4.2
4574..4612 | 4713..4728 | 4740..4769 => -3.1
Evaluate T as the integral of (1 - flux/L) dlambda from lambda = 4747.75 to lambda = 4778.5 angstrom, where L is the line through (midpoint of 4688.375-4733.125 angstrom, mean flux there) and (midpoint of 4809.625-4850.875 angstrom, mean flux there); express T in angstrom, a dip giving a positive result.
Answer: 6.0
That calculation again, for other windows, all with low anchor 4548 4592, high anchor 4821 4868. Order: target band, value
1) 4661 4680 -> 1.5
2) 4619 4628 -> 0.9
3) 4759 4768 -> 3.1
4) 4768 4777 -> 0.3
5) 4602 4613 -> 0.4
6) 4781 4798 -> -0.4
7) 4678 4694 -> 0.1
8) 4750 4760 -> 2.5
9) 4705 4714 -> 0.4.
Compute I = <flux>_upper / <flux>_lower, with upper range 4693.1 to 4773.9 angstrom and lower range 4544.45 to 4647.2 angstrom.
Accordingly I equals 1.07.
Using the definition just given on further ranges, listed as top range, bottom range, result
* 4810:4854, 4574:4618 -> 1.35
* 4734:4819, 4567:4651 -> 1.16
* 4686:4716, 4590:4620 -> 1.17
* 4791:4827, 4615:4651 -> 1.34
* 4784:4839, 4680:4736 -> 1.17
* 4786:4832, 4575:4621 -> 1.36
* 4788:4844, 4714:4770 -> 1.30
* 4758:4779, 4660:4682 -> 0.97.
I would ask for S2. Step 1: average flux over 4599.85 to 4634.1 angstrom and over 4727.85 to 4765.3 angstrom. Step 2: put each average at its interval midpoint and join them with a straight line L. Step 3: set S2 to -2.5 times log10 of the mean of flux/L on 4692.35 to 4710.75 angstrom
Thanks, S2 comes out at -0.15 mag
